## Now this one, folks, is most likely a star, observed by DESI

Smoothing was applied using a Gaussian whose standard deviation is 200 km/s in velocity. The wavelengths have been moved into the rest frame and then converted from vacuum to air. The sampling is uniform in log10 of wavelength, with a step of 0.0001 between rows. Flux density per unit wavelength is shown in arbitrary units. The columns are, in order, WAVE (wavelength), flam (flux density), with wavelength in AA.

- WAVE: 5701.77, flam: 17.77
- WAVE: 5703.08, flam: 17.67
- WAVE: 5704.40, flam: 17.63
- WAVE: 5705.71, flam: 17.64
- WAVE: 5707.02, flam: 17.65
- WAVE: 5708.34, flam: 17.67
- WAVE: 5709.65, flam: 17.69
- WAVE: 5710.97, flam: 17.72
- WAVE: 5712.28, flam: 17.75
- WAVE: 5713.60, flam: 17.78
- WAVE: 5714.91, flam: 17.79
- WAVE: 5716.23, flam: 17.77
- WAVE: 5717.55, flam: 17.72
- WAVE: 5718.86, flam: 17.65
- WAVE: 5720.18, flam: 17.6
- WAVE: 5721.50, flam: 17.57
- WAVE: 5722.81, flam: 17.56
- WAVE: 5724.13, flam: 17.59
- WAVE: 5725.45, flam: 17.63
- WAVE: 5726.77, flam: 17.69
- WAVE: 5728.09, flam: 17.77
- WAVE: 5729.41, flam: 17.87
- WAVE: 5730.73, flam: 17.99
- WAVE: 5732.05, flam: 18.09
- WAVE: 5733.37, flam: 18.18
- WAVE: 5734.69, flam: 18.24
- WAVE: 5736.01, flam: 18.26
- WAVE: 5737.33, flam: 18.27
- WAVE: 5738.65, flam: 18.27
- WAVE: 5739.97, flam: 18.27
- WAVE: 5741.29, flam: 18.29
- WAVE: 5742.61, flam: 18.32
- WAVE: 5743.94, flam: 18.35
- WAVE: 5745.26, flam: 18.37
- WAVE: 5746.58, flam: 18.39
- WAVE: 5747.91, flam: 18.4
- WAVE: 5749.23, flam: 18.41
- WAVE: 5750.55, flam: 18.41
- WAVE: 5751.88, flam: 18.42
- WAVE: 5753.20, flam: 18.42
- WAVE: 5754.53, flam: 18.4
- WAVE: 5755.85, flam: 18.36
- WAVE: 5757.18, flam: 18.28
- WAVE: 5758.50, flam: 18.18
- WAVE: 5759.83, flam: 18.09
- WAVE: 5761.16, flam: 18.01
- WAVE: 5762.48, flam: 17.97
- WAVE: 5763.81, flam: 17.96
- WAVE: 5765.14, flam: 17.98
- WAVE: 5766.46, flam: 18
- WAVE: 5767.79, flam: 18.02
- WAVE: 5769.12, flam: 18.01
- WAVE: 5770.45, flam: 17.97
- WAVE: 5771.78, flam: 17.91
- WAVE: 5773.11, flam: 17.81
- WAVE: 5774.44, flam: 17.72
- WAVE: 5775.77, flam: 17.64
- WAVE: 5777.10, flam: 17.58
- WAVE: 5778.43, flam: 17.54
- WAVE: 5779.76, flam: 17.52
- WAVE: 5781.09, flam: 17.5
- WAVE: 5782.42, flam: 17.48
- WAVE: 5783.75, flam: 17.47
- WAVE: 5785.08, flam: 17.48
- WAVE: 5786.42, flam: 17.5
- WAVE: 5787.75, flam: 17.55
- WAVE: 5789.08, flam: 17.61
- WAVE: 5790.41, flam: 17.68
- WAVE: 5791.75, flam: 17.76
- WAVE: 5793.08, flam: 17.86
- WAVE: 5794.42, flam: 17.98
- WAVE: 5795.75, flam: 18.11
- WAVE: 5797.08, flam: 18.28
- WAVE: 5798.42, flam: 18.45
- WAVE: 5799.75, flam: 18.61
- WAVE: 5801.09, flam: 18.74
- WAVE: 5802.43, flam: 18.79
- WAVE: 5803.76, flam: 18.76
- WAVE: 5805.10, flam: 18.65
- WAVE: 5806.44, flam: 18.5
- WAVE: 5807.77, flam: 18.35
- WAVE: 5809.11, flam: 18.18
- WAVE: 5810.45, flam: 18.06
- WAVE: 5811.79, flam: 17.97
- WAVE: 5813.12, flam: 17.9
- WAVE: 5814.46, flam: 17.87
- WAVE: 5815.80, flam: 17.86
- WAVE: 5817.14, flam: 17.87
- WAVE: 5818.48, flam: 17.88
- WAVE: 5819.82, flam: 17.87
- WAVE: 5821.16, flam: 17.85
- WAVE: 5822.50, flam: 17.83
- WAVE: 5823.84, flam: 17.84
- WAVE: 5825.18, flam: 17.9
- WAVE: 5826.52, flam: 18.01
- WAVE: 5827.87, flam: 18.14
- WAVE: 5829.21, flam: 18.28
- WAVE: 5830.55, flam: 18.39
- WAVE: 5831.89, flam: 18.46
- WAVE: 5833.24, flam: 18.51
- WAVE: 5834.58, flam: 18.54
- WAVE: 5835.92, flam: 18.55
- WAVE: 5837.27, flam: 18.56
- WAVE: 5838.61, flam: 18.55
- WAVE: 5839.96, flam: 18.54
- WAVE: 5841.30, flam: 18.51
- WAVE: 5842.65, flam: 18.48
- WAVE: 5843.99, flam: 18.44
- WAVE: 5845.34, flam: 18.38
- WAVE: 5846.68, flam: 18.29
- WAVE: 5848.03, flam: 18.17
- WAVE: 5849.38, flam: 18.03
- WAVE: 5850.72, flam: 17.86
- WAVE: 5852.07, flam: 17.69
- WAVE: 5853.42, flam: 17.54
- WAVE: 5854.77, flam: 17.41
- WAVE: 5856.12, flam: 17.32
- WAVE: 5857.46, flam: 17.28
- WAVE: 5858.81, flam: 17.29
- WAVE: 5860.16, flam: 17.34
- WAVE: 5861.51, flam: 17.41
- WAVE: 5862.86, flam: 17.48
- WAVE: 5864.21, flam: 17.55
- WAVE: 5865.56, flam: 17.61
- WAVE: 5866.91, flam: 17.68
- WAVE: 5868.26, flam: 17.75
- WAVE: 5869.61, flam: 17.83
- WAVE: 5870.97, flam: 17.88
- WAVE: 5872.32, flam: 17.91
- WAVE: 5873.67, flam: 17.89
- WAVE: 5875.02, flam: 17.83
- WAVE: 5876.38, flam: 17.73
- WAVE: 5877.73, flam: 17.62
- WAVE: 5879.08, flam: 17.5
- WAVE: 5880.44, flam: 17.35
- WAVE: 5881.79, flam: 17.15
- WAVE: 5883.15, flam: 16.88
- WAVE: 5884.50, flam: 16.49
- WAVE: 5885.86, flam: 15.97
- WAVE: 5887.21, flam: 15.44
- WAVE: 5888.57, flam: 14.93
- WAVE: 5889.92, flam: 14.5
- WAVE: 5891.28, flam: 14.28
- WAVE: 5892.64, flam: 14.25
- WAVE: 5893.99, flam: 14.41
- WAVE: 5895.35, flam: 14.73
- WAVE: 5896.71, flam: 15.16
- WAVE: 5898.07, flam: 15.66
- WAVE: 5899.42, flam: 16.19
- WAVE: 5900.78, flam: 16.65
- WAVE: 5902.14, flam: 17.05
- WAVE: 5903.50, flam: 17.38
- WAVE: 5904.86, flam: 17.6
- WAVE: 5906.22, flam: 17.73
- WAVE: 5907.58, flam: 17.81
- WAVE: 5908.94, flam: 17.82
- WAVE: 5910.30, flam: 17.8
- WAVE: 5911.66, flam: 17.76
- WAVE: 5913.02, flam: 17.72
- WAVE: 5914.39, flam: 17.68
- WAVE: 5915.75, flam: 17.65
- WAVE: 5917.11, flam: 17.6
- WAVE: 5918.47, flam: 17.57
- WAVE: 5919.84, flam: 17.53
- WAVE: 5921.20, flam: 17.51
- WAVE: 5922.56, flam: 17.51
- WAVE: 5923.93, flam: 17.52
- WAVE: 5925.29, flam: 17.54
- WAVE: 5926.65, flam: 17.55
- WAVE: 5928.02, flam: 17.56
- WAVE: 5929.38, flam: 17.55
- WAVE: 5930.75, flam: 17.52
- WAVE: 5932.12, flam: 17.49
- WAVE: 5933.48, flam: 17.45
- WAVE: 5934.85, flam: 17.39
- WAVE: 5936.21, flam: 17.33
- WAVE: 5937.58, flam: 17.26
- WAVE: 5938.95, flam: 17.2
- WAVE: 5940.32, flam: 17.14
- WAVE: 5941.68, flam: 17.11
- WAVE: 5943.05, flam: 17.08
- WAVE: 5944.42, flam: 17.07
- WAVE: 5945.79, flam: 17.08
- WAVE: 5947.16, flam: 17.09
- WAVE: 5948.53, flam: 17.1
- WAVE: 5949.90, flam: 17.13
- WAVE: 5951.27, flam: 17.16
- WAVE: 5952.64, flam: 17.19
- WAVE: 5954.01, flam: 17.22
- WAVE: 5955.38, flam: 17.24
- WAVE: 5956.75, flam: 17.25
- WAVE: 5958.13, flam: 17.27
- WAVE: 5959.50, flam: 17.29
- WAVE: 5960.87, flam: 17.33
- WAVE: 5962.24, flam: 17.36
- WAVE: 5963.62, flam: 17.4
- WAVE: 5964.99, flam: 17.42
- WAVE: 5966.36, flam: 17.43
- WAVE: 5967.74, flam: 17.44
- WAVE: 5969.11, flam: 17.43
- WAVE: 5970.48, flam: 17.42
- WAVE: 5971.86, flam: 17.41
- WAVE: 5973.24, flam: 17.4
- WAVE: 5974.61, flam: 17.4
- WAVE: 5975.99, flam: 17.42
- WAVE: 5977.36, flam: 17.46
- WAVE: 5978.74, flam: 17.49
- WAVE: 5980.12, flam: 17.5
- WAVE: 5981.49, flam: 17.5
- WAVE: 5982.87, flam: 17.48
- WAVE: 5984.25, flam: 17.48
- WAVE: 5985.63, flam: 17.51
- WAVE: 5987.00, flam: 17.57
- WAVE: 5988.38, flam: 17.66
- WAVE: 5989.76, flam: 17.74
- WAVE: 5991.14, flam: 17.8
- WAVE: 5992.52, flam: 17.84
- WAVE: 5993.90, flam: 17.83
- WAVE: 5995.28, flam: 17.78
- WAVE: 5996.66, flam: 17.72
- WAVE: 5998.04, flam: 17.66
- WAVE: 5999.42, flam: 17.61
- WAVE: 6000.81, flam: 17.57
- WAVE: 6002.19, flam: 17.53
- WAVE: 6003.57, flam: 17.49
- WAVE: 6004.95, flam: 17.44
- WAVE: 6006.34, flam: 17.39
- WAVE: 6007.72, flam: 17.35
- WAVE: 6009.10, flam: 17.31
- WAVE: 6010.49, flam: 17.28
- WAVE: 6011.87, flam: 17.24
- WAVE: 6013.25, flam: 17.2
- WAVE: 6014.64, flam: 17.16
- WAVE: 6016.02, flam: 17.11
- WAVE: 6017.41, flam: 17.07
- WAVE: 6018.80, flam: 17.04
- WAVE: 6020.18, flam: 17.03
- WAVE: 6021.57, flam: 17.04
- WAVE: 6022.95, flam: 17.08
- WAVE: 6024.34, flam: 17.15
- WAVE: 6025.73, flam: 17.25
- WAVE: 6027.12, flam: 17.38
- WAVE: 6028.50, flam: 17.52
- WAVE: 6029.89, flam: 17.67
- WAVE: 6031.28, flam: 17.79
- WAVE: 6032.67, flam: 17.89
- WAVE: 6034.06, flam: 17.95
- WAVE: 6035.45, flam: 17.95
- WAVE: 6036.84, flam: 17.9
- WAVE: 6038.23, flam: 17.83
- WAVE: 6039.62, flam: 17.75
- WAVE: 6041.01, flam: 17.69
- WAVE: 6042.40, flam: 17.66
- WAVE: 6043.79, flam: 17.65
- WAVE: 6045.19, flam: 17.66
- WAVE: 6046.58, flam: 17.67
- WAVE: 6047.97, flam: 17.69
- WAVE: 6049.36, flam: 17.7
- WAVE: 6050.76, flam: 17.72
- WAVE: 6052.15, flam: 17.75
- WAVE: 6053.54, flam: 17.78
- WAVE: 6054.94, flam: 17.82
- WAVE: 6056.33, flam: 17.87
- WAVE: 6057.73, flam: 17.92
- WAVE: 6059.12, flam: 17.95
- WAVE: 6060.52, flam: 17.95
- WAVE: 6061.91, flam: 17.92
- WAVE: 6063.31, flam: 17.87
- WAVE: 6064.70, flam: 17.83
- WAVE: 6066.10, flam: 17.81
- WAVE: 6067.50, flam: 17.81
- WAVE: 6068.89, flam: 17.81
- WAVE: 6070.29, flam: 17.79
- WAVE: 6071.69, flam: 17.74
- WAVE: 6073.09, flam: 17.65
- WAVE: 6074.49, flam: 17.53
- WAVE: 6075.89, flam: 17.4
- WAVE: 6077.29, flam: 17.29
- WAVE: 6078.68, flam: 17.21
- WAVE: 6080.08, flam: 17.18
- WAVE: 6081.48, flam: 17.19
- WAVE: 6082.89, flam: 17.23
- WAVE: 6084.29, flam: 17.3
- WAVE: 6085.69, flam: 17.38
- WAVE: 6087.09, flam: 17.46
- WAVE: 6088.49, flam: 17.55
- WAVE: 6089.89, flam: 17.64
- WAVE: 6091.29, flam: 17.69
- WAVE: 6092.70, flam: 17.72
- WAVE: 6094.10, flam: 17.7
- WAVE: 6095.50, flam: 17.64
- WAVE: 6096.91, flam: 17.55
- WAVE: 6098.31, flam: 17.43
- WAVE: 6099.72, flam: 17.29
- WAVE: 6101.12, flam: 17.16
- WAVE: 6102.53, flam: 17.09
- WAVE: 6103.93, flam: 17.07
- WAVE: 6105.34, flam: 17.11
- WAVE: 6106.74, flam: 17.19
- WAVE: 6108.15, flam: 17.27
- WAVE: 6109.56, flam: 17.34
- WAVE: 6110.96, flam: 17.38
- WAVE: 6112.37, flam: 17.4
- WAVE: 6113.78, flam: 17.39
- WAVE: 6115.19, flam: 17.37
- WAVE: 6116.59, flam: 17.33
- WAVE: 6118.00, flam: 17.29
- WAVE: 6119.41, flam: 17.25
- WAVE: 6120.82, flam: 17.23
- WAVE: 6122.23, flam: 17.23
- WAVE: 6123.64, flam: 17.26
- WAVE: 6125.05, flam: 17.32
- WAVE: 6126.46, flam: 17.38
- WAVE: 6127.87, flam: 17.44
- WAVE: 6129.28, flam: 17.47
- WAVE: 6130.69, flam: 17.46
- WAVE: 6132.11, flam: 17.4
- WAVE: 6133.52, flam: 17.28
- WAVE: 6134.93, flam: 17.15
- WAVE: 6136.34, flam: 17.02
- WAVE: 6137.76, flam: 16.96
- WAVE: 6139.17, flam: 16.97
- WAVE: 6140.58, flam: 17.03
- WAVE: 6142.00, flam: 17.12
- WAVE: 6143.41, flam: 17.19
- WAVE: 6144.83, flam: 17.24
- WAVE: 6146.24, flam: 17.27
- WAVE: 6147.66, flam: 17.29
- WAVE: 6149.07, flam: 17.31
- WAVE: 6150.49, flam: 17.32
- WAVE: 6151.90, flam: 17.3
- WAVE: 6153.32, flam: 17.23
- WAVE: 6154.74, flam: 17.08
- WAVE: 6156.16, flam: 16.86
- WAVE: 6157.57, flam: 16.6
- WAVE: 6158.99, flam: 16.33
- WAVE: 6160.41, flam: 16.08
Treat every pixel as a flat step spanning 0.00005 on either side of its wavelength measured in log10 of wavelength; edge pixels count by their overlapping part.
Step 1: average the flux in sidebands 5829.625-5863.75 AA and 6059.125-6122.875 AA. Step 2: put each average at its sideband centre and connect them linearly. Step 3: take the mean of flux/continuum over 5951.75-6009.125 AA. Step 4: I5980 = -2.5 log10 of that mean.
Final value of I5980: 0.02 mag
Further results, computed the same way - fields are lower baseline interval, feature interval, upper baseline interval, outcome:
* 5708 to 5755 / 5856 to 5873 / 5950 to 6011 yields 0.009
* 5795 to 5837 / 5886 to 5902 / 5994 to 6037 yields 0.178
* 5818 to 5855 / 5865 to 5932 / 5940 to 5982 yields 0.047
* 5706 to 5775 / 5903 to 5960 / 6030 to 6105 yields 0.023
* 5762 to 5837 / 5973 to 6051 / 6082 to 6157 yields 0.001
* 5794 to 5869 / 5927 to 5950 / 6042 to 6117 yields 0.036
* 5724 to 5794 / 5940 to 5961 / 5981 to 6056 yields 0.030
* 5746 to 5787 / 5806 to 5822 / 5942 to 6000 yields -0.011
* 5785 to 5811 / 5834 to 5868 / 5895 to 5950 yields -0.010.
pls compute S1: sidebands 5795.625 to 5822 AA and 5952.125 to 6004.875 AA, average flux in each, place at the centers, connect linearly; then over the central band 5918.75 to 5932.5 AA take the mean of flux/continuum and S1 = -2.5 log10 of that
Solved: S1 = 0.01 mag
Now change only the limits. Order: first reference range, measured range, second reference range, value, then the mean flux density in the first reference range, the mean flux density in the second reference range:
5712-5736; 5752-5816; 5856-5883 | -0.02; 17.8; 17.6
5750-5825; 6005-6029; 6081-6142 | 0.02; 18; 17.3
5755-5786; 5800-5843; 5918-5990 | -0.03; 17.8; 17.4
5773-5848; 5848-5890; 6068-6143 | 0.04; 18.1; 17.4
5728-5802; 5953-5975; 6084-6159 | 0.02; 18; 17.3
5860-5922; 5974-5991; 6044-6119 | -0.02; 16.9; 17.5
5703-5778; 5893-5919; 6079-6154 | 0.05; 18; 17.3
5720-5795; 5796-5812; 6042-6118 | -0.03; 18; 17.5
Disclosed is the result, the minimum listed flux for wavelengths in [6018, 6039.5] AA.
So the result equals 17.03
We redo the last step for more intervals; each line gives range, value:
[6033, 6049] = 17.65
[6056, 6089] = 17.18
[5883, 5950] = 14.25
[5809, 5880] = 17.28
